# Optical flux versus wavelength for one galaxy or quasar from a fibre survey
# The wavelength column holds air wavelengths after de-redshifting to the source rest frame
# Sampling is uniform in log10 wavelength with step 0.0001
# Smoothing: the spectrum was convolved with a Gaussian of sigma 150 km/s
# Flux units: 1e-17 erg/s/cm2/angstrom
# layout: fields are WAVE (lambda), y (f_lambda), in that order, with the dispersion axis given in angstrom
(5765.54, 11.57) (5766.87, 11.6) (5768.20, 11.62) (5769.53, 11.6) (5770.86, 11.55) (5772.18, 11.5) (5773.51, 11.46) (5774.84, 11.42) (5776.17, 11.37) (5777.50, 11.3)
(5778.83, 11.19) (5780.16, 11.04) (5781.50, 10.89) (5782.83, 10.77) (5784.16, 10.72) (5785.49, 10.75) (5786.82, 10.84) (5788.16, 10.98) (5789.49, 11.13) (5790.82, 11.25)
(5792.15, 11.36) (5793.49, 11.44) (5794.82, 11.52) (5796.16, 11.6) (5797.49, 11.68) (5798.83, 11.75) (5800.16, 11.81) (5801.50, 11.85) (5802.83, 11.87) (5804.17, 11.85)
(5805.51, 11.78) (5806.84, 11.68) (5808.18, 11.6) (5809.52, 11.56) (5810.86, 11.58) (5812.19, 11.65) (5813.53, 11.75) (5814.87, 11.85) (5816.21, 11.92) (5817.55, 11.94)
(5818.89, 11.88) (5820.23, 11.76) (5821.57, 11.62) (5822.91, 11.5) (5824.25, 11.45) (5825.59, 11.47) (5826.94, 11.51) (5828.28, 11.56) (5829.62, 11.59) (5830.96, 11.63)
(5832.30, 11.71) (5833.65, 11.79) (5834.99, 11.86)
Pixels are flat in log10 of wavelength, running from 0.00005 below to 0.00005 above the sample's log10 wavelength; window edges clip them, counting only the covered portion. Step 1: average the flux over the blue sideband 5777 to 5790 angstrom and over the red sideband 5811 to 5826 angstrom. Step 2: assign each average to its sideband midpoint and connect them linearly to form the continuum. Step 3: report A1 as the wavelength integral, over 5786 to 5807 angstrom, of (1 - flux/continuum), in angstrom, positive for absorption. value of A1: -0.52 angstrom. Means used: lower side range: 11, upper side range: 11.7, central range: 11.5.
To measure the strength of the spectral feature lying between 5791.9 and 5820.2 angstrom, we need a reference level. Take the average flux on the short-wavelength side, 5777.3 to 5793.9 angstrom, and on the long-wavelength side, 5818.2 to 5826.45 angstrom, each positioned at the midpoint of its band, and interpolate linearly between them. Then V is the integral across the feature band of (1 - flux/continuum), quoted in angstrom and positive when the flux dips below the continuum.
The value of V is -0.9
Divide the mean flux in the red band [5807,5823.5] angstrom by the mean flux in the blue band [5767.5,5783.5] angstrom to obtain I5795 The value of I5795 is 1.0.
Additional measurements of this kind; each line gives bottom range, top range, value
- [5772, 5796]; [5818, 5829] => 1.04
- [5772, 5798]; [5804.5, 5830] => 1.04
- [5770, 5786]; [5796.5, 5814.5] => 1.05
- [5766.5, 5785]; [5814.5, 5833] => 1.03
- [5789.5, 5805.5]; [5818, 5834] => 1.00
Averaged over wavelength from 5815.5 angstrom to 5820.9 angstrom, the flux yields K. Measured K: 11.9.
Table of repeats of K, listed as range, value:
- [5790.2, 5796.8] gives 11.4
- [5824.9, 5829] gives 11.5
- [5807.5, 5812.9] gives 11.6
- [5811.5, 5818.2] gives 11.8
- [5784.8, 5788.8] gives 10.8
